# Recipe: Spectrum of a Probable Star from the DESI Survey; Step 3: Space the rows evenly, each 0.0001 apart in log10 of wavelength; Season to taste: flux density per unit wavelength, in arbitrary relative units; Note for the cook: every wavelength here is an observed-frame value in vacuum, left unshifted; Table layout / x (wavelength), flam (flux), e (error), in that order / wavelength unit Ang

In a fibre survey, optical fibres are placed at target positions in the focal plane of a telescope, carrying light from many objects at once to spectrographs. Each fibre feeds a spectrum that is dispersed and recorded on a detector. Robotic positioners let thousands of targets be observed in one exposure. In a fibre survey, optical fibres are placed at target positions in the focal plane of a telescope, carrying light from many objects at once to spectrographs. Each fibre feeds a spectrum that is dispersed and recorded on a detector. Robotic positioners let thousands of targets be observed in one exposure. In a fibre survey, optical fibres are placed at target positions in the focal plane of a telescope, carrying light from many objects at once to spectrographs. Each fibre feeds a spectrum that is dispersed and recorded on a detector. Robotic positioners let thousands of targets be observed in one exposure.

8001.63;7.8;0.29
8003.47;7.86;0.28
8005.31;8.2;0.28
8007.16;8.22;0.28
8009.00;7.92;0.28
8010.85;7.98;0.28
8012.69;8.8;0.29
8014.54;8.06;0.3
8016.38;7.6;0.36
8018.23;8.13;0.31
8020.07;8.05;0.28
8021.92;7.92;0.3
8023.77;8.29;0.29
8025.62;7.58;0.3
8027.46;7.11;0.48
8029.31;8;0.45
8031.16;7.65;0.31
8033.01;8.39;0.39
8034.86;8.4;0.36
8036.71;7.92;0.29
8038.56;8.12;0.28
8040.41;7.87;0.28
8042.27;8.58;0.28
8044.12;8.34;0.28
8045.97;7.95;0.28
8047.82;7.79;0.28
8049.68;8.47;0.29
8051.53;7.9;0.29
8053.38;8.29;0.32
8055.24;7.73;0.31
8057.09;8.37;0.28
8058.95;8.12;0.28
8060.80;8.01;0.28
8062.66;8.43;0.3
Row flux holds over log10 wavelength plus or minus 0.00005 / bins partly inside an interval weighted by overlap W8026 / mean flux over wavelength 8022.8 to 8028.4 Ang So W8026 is 7.67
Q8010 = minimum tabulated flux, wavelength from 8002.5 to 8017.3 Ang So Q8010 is 7.6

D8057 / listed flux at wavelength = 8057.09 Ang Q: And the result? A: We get 8.37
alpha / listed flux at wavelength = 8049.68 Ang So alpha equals 8.47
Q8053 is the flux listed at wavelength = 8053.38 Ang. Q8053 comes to 8.29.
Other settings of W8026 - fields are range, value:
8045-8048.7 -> 7.89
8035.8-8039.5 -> 8.02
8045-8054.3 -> 8.09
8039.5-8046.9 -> 8.18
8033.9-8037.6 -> 8.16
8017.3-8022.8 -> 8.03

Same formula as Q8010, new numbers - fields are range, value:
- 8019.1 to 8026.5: 7.58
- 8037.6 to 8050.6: 7.79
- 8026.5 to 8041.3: 7.11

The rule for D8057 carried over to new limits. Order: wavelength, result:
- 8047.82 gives 7.79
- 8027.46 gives 7.11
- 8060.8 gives 8.01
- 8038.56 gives 8.12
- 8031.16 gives 7.65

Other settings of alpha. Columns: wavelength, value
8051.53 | 7.9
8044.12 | 8.34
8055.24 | 7.73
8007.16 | 8.22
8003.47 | 7.86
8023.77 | 8.29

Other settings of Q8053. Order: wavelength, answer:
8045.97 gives 7.95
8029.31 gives 8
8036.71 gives 7.92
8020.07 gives 8.05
